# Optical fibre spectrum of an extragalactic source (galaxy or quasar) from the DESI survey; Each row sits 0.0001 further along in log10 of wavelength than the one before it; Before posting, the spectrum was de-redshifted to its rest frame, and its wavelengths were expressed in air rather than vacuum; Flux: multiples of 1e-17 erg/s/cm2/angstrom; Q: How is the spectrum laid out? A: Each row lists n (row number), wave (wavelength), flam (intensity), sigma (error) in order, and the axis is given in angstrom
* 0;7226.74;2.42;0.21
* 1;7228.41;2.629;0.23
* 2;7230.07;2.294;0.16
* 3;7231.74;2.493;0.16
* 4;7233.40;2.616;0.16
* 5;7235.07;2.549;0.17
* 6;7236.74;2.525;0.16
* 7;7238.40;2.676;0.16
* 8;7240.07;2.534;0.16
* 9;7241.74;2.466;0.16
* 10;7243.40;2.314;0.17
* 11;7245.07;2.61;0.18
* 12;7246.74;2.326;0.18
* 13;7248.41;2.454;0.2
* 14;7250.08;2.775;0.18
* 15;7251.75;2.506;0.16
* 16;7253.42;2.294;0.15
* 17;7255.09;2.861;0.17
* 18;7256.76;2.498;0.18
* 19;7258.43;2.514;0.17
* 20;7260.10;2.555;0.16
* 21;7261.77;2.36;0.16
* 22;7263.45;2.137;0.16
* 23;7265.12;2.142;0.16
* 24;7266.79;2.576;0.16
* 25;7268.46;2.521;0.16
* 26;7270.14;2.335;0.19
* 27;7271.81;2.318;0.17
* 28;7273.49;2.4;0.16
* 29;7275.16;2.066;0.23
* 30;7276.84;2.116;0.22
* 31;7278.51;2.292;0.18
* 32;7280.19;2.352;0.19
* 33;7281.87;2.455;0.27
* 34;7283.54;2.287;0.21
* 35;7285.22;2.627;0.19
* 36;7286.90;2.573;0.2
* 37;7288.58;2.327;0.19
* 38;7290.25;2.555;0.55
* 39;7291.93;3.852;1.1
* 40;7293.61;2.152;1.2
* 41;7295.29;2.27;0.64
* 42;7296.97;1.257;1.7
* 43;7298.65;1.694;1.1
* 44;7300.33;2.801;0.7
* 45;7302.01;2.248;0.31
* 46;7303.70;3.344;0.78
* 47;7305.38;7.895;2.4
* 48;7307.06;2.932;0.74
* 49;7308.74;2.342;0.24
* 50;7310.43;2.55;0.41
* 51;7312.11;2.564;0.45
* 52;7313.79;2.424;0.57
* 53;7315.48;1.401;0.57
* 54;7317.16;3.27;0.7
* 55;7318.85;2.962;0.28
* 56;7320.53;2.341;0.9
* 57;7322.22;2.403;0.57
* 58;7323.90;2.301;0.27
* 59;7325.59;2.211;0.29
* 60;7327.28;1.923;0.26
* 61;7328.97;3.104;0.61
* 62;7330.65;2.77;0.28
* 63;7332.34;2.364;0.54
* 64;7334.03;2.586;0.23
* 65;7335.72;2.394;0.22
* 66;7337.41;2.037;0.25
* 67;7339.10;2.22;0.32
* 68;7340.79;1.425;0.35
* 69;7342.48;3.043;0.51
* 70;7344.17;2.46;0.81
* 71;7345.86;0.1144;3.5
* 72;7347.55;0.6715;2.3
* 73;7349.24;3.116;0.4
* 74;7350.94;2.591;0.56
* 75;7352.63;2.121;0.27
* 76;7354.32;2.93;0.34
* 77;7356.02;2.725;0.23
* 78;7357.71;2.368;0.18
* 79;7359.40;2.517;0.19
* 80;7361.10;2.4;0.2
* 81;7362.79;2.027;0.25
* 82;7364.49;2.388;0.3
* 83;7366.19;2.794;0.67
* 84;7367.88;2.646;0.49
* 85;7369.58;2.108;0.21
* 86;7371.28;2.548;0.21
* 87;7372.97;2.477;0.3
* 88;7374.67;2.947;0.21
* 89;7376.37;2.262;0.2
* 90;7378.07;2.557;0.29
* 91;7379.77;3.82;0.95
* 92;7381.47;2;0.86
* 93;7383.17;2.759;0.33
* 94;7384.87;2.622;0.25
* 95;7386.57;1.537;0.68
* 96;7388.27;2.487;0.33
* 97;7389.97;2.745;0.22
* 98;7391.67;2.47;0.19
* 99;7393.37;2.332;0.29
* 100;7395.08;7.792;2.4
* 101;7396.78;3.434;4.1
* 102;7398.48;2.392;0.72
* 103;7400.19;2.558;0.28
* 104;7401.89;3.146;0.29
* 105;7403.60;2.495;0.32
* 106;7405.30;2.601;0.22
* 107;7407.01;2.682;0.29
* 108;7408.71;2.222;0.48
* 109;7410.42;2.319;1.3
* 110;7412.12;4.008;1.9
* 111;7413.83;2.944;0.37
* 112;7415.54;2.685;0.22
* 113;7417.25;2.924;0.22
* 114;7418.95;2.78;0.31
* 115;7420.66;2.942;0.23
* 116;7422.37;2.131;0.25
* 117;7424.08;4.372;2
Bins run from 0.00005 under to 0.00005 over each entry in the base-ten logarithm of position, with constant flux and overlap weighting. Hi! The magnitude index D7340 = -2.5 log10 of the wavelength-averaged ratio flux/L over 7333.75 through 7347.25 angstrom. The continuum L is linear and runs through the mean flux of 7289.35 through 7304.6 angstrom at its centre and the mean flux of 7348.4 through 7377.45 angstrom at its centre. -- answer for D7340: 0.27 mag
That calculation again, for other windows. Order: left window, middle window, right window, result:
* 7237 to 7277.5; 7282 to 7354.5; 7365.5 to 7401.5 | 0.052 mag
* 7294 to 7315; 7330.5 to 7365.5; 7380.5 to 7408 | 0.260 mag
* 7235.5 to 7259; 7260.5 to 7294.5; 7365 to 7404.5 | 0.073 mag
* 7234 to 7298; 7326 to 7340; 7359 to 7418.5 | 0.086 mag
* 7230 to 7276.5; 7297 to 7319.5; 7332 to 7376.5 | -0.215 mag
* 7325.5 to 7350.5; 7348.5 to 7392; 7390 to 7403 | 0.111 mag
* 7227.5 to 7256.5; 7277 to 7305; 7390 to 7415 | 0.071 mag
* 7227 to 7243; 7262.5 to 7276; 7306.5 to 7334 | 0.089 mag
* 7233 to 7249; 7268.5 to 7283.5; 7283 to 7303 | 0.058 mag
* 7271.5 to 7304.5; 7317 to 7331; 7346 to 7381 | -0.055 mag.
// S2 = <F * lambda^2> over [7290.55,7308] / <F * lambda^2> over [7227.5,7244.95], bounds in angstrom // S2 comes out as 1.23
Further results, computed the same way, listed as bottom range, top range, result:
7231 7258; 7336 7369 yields 0.91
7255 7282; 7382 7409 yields 1.27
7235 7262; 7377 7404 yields 1.22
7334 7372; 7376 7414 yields 1.29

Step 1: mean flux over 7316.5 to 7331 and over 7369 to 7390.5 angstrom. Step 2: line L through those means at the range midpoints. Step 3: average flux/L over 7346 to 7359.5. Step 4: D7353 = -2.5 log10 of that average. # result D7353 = 0.134 mag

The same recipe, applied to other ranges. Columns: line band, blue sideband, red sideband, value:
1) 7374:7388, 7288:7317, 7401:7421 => 0.098 mag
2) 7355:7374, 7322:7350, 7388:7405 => 0.080 mag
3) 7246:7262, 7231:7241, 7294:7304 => -0.026 mag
